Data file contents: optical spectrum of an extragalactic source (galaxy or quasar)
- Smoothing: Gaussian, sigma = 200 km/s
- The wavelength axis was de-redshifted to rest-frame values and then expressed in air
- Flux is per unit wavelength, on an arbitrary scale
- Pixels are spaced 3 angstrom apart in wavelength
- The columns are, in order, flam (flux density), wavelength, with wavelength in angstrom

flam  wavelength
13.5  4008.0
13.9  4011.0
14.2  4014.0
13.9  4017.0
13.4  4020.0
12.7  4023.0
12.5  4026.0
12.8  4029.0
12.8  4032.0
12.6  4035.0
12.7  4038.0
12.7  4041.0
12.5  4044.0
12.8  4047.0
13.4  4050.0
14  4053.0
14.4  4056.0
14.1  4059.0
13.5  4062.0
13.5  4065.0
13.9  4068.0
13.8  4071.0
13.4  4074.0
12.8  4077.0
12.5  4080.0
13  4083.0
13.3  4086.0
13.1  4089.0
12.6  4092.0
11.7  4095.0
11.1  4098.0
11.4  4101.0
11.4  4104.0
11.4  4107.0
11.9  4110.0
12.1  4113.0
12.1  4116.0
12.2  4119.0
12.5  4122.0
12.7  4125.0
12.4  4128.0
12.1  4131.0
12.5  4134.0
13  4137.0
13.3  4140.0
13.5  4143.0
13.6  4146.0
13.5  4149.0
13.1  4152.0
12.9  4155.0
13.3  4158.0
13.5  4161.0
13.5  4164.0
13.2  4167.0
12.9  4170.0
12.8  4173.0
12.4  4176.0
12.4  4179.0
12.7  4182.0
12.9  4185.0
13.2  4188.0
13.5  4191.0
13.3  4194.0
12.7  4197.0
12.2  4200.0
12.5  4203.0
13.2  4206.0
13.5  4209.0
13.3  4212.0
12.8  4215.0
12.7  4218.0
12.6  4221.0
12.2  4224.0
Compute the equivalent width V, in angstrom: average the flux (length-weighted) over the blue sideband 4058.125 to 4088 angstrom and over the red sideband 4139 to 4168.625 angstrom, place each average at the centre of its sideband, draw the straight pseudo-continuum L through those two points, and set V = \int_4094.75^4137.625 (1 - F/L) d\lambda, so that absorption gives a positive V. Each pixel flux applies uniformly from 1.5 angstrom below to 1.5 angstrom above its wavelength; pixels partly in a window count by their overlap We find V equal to 4.3 angstrom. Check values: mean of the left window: 13.4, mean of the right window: 13.3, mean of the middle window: 12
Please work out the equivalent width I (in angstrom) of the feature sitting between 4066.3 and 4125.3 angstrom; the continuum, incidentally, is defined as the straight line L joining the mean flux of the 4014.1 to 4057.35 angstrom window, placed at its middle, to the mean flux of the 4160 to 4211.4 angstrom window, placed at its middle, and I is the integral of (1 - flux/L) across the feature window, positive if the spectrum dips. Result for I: 2.8 angstrom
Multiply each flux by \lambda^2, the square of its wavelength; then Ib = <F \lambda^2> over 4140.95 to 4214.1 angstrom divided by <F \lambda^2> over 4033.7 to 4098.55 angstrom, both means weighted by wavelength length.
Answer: 1.1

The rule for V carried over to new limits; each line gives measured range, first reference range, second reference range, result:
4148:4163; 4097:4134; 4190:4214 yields -0.97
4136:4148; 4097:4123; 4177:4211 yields -1.13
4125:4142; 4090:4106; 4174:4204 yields -0.81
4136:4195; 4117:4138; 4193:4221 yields -2.14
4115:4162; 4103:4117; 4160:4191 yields -2.25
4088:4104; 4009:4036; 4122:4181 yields 1.45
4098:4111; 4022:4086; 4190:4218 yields 1.63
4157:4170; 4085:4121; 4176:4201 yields -0.74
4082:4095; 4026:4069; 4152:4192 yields 0.30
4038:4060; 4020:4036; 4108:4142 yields -1.16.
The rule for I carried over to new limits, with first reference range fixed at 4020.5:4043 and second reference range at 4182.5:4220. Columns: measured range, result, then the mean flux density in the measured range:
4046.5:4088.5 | -2.3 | 13.5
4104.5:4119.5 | 1.1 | 11.9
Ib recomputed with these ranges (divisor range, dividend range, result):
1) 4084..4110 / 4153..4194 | 1.13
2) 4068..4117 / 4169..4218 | 1.09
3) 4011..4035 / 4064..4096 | 1.02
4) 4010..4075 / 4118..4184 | 1.02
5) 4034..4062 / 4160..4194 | 1.04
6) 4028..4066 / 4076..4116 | 0.94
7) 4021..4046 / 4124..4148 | 1.07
